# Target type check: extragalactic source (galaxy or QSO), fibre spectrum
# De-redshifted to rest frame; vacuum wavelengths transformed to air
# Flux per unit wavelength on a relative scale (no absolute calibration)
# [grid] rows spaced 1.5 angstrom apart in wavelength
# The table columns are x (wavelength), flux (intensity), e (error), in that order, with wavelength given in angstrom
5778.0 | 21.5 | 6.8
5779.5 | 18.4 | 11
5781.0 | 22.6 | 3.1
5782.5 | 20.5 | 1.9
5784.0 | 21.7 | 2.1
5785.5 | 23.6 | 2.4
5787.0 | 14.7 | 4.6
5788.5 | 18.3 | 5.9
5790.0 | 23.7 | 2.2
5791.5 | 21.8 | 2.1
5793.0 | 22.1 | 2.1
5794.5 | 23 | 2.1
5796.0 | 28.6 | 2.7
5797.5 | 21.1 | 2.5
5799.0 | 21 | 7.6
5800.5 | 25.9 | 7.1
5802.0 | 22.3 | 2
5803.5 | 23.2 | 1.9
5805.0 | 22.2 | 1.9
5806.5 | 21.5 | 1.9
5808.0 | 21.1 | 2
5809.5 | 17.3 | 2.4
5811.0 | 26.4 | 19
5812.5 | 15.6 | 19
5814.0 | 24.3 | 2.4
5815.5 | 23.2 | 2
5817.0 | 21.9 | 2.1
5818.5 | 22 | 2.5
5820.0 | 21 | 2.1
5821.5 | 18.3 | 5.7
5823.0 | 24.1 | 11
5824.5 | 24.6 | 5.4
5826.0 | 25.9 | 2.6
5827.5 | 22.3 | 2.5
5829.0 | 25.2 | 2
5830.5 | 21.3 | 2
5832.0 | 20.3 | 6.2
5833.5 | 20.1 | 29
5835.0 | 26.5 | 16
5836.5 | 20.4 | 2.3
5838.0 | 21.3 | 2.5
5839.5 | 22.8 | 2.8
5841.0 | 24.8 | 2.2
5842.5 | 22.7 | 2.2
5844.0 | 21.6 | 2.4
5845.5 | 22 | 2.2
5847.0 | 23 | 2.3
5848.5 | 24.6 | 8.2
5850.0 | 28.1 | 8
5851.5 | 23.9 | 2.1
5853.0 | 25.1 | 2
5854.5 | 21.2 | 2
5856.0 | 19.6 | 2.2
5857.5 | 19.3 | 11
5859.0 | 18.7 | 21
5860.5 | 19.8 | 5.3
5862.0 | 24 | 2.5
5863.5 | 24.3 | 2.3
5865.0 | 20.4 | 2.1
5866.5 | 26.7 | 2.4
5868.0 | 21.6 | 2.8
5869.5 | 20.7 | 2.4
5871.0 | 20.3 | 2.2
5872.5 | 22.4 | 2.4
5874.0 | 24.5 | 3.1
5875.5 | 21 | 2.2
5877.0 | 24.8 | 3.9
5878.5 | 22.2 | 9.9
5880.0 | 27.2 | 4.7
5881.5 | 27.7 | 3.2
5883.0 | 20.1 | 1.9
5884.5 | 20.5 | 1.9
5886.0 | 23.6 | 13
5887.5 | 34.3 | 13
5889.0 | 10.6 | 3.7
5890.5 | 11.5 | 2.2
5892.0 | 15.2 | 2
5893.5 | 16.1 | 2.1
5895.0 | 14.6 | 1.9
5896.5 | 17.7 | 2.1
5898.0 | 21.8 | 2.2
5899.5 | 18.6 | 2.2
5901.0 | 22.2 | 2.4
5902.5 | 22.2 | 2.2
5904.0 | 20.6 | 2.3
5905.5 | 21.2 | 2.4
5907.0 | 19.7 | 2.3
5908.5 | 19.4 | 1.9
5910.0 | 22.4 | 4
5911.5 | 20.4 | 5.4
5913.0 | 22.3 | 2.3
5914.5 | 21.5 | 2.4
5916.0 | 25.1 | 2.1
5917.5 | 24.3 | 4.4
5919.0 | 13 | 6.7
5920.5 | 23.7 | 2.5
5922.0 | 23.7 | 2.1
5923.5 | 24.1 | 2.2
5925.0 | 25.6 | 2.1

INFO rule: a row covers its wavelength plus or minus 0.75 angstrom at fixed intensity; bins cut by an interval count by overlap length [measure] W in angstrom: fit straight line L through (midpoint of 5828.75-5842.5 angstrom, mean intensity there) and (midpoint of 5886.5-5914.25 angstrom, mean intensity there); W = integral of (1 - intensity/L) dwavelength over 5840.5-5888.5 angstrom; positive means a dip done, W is -4.4 angstrom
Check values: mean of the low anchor 22.4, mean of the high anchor 19.6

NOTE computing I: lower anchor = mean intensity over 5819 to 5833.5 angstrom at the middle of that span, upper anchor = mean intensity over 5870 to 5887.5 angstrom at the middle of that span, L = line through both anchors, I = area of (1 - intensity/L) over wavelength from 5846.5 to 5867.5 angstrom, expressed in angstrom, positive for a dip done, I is 0.3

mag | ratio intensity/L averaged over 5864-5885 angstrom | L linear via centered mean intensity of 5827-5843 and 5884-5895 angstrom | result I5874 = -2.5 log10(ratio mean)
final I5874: -0.170 mag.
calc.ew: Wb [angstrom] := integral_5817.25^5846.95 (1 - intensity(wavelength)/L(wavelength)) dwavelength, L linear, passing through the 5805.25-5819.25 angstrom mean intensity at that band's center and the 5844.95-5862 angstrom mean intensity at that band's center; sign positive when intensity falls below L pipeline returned -0.8 angstrom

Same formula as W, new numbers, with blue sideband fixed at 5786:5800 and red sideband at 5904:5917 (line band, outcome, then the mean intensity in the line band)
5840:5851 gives -1.1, 23.8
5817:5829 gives -0.6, 22.7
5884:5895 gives 1.6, 18.5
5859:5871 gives -0.3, 22.1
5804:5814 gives 0.3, 21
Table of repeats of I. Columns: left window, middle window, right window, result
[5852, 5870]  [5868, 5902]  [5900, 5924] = 1.37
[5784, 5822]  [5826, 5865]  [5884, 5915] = -3.03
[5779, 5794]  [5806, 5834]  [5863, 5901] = -1.35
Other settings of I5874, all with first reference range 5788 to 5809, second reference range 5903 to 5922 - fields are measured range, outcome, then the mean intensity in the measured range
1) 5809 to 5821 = 0.04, 21.5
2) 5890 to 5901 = 0.25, 17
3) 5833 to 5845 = -0.02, 22.6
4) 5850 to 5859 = -0.01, 22.1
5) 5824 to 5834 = -0.03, 22.8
